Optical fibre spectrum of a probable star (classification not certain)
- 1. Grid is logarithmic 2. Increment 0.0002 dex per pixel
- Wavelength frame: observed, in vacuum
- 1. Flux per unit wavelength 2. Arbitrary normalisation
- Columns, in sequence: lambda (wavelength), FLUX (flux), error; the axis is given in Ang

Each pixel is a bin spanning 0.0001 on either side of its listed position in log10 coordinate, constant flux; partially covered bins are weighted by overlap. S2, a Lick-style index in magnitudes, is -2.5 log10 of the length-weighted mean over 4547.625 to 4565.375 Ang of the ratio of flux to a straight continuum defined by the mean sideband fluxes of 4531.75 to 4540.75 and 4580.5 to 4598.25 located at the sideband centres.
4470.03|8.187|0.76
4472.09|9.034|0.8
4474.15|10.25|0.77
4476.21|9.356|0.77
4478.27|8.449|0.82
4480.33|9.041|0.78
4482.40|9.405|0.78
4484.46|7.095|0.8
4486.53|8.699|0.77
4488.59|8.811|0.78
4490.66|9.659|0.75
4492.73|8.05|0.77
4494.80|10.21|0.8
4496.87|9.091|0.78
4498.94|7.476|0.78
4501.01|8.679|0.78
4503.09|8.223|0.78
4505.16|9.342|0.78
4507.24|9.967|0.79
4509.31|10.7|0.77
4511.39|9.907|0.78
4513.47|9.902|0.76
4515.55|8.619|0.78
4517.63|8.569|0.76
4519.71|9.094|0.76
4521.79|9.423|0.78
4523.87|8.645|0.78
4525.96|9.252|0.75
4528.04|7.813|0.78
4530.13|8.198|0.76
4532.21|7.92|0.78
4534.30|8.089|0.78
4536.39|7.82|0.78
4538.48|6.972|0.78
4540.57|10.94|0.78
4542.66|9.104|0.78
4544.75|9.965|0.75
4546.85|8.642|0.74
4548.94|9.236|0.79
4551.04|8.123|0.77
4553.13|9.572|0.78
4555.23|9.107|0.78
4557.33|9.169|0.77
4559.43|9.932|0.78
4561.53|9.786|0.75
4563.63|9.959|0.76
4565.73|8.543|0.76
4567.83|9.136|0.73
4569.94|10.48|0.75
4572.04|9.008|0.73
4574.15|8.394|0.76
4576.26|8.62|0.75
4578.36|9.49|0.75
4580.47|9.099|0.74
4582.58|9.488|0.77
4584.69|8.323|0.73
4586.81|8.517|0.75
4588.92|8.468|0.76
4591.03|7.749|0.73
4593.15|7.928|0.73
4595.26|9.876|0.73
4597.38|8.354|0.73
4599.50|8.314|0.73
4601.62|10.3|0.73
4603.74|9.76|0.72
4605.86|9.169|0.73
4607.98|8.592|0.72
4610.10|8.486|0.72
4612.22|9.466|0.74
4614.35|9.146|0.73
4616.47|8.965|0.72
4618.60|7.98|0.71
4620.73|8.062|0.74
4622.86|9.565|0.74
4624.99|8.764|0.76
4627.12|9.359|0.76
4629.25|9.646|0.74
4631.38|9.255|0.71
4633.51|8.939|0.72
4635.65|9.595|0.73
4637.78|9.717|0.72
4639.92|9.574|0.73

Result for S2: -0.12 mag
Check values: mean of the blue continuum 8.12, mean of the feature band 9.32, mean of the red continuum 8.62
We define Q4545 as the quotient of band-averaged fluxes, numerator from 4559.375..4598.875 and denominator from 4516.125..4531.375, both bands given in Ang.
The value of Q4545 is 1.03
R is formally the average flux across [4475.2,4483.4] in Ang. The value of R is 9.06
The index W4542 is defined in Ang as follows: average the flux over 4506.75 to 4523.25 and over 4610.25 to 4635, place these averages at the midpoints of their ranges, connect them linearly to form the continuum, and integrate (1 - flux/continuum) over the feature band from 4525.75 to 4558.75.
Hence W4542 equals 2.2 Ang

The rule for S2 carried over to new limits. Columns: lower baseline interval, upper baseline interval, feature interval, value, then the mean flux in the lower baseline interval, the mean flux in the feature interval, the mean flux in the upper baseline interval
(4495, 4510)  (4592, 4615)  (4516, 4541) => 0.07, 9.1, 8.5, 9.03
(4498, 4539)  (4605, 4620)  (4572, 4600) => 0.01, 8.75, 8.68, 8.81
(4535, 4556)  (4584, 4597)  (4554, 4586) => -0.07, 8.93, 9.23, 8.47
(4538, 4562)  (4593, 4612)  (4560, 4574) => -0.03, 9.25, 9.43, 9.05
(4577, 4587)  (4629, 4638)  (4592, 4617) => 0.02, 9.01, 9.03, 9.39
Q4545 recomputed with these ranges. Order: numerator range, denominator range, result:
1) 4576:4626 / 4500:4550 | 0.99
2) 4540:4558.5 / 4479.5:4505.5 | 1.06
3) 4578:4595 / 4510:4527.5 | 0.94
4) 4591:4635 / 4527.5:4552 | 1.04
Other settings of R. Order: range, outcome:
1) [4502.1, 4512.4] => 9.64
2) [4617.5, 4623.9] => 8.52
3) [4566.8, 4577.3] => 9.12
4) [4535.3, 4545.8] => 8.96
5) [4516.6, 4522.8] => 9.03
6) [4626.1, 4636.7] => 9.36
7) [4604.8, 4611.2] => 8.76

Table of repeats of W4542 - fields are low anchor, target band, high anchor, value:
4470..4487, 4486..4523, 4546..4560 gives -0.77 Ang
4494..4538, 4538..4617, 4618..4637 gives -0.89 Ang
